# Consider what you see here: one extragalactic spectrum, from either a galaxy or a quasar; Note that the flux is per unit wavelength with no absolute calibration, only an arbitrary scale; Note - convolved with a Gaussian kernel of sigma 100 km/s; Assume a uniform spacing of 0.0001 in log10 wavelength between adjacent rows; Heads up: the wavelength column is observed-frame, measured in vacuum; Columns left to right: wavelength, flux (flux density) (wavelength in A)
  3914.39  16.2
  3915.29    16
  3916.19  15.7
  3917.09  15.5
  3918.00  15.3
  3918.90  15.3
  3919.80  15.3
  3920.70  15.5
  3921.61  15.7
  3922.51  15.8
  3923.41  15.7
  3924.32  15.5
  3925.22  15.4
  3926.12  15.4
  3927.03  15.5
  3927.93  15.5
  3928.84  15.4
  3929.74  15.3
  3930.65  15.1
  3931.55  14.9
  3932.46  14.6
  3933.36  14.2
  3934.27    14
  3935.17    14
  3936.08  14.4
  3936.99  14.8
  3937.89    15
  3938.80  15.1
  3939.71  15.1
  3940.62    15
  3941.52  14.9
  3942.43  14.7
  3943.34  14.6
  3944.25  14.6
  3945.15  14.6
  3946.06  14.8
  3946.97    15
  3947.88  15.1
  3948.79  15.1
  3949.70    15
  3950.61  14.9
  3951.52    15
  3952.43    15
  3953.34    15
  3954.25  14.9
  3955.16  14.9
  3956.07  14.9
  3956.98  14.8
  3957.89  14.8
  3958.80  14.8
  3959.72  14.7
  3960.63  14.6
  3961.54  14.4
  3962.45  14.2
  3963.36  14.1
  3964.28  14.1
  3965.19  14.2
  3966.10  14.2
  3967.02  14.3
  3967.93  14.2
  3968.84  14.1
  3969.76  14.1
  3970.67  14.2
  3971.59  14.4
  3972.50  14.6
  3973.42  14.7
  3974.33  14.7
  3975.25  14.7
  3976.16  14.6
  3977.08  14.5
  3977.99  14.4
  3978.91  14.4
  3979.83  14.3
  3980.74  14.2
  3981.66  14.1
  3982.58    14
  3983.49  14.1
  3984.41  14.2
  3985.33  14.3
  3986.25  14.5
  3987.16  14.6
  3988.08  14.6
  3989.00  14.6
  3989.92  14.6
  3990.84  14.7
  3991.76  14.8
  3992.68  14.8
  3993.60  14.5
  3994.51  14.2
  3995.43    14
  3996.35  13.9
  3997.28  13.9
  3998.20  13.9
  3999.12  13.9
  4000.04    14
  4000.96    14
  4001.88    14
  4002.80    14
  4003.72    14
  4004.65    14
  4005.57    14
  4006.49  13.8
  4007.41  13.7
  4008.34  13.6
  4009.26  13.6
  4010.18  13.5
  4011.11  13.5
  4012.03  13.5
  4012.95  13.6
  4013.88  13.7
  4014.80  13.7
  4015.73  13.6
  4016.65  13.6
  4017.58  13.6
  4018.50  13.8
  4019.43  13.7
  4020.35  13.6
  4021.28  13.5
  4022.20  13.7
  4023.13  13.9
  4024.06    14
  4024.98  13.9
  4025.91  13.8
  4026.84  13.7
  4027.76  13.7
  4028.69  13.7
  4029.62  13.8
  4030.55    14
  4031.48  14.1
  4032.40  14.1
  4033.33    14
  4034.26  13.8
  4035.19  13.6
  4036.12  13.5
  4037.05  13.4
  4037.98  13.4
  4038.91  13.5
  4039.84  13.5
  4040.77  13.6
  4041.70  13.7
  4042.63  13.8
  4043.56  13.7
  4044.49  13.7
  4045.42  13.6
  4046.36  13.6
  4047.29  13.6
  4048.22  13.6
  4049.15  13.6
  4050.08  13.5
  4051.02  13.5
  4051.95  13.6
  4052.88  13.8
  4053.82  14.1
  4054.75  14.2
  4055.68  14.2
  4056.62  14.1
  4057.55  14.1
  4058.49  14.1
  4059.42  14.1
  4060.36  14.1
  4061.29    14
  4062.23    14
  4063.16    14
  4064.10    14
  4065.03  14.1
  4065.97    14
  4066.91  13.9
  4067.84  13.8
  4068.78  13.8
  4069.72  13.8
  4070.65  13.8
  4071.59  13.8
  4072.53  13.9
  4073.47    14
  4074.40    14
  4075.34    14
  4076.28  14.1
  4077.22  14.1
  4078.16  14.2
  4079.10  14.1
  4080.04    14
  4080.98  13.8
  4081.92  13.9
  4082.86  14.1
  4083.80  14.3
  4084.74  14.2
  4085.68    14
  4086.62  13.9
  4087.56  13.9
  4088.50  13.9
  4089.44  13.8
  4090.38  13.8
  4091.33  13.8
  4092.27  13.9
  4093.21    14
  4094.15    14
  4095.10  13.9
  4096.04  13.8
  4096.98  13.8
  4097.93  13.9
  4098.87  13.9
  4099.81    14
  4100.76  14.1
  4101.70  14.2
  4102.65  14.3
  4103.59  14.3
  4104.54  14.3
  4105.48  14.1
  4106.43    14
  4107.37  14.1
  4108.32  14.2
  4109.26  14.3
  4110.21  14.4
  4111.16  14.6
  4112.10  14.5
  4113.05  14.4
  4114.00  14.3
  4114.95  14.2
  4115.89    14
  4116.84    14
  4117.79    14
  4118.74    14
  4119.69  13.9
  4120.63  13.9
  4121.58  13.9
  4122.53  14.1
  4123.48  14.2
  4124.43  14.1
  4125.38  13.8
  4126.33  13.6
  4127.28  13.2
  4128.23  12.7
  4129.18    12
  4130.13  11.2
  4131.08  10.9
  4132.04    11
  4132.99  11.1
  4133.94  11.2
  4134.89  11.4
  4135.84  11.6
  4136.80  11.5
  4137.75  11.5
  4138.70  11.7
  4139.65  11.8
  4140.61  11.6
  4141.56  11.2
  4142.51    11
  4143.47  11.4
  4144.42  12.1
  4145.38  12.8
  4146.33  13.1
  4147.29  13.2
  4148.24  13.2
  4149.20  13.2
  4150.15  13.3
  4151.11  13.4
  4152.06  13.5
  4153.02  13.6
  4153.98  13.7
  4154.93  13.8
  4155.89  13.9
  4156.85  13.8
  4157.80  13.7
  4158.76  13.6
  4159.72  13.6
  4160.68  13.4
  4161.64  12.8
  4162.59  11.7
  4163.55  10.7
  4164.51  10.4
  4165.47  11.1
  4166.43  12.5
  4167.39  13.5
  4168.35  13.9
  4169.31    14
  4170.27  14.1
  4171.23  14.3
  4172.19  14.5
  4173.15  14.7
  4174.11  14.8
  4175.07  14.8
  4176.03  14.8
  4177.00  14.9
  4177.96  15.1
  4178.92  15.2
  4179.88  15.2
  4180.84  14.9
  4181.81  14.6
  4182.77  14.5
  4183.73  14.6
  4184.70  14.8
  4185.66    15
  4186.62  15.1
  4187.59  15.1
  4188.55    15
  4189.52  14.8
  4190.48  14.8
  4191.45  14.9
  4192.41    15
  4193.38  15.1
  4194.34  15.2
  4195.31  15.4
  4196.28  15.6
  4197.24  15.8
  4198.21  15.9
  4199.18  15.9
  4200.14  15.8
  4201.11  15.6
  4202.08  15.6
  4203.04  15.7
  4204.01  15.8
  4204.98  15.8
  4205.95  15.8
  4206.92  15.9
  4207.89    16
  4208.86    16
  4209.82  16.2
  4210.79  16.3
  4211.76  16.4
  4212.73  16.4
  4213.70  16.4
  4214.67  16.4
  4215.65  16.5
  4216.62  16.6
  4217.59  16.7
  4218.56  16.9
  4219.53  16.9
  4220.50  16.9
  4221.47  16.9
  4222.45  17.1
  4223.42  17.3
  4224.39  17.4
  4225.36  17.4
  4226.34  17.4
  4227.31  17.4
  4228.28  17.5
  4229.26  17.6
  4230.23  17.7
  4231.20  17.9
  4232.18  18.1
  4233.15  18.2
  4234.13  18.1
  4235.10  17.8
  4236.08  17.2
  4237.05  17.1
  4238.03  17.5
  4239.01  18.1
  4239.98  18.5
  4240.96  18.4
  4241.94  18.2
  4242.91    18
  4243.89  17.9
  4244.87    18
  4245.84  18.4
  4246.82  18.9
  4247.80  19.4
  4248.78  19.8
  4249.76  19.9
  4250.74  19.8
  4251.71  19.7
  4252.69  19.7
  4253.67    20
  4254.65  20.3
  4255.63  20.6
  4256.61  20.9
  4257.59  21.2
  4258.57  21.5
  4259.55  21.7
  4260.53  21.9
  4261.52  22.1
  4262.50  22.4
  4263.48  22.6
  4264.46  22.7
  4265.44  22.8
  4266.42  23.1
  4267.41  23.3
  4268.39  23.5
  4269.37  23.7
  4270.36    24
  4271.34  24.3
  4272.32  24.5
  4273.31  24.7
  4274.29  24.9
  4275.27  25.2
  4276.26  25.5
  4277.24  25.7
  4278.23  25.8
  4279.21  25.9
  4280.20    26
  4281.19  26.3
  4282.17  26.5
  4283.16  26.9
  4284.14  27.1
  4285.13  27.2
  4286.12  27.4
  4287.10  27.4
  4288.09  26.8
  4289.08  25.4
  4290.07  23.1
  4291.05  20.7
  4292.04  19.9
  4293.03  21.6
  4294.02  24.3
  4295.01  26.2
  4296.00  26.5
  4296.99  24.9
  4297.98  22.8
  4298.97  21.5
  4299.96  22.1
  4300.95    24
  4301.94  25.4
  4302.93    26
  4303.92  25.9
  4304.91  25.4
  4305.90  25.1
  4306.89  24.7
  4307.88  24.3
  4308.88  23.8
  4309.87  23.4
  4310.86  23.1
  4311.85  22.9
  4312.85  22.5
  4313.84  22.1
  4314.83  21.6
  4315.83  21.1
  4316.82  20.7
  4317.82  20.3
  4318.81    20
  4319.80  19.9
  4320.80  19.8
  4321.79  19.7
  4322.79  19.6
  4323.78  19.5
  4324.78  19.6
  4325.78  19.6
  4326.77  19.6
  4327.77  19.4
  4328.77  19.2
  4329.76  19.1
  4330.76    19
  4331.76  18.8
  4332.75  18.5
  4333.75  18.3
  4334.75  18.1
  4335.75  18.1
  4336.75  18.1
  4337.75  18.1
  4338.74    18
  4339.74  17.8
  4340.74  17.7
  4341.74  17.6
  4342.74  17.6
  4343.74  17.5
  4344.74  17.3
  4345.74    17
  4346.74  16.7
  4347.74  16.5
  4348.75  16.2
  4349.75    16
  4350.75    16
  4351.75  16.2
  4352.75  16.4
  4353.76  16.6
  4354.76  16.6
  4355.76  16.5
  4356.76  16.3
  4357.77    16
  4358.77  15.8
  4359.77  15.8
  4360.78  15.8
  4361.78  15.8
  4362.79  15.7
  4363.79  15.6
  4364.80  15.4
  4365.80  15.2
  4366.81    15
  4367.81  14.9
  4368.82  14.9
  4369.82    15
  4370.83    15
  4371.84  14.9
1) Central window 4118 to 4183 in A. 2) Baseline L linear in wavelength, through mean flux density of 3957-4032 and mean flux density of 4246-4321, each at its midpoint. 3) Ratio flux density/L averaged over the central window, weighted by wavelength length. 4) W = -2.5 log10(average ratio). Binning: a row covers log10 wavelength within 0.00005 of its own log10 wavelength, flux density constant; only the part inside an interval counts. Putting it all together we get 0.40 mag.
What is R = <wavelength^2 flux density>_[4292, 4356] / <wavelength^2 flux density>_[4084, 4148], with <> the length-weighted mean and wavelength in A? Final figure 1.68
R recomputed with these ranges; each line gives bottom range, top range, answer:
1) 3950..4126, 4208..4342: 1.66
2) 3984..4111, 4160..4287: 1.43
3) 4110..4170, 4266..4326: 1.98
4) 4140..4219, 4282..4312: 1.80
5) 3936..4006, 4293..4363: 1.62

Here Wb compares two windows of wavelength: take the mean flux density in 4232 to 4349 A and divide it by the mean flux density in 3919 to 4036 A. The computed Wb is 1.49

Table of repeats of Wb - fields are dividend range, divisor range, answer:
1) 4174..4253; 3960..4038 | 1.18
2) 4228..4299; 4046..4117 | 1.57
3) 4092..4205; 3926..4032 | 0.96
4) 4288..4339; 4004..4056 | 1.58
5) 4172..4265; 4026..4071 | 1.25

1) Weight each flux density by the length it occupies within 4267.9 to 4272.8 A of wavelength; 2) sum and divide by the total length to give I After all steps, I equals 24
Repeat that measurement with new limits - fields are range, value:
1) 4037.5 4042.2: 13.5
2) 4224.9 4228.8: 17.4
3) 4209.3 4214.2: 16.4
